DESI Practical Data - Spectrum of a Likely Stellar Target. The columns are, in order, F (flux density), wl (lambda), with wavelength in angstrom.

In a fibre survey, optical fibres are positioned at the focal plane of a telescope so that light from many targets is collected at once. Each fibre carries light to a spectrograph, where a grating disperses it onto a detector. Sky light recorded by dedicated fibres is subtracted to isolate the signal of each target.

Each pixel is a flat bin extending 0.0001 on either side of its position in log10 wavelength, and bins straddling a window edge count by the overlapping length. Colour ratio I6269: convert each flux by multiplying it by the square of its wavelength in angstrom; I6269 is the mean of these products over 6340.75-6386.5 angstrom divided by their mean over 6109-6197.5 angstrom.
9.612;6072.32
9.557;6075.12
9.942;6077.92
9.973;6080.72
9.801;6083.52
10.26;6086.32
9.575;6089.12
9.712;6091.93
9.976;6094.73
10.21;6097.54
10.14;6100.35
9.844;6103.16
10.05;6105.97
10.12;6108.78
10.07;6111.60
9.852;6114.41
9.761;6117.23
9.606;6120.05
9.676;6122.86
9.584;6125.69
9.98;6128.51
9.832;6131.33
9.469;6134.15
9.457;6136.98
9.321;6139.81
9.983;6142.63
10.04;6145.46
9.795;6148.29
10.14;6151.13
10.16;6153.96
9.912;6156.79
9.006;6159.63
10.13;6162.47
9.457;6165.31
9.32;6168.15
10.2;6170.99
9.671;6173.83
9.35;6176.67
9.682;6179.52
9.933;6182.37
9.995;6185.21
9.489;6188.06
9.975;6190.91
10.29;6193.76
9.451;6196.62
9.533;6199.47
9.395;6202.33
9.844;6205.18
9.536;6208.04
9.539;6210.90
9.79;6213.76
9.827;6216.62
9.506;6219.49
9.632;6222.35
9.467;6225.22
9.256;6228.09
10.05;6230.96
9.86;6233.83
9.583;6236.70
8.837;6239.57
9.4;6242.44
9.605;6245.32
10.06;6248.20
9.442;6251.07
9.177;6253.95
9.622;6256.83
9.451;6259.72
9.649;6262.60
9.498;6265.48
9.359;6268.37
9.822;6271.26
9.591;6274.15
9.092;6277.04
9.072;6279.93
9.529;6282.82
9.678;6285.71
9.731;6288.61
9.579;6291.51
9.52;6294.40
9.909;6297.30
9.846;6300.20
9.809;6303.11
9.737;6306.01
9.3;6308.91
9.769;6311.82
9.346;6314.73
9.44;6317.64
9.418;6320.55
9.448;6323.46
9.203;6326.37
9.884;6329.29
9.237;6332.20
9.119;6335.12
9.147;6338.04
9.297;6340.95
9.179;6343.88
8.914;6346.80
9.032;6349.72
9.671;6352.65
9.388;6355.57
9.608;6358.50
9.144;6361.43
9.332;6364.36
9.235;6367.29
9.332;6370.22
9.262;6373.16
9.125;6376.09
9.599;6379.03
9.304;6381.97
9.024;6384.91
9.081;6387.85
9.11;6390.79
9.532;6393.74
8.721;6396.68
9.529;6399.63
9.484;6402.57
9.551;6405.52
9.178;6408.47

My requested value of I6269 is 1.02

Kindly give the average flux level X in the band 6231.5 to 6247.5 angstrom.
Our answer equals 9.52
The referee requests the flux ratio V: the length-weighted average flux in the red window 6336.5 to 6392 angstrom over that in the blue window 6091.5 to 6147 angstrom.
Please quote 0.94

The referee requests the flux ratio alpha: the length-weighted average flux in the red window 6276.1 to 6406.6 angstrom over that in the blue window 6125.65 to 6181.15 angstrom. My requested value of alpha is 0.96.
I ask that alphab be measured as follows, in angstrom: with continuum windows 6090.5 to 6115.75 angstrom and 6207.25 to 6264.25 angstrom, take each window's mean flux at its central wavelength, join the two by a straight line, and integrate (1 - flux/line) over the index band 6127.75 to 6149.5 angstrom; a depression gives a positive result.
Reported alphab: 0.34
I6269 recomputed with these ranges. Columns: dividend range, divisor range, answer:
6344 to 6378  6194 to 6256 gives 1.01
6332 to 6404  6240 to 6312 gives 1.00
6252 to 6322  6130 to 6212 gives 1.02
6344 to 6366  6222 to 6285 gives 1.01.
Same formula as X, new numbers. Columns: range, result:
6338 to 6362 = 9.28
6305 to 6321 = 9.5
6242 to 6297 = 9.53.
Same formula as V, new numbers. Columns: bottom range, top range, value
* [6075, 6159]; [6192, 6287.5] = 0.97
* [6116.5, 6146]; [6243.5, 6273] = 0.99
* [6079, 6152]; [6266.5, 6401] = 0.95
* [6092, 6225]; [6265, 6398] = 0.96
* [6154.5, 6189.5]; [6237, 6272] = 0.98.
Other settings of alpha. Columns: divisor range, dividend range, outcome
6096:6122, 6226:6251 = 0.96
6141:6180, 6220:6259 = 0.98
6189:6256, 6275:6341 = 0.99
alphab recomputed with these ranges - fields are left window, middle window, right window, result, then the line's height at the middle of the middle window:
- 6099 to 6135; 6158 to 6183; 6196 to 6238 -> 0.2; 9.73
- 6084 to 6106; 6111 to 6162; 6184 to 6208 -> 0.6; 9.87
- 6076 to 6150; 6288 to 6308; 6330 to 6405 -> -0.6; 9.43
